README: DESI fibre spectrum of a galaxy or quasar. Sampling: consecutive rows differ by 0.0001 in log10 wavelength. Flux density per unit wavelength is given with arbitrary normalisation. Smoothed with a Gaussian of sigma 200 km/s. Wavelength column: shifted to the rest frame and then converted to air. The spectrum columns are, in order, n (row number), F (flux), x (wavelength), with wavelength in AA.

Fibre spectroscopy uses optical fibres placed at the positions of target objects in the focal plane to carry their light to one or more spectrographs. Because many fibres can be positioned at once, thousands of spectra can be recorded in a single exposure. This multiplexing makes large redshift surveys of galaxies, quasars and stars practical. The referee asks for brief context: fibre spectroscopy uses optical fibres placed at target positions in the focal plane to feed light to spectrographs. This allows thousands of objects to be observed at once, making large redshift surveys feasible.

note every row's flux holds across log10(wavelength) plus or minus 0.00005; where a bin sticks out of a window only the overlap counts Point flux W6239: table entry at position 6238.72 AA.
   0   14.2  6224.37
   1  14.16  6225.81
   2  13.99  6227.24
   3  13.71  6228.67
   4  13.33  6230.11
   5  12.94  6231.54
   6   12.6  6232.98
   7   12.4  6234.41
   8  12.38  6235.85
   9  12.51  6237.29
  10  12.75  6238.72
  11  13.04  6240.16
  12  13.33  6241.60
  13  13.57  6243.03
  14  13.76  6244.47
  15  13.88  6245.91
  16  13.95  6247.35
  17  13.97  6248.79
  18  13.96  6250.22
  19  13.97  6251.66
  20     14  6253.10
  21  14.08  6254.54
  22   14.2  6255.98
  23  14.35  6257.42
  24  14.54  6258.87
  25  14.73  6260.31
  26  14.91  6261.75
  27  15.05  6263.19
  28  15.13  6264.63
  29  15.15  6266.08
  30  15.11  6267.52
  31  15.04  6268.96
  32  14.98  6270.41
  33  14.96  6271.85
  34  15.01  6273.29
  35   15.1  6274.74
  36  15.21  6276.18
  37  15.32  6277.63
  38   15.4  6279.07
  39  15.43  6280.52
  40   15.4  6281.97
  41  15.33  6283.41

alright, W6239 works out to 12.75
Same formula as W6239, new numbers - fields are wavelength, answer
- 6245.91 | 13.88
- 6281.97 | 15.4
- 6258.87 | 14.54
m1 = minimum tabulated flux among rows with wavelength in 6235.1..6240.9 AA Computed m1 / 12.38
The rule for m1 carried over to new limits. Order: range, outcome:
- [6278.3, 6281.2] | 15.4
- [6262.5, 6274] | 14.96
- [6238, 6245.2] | 12.75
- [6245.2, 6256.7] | 13.88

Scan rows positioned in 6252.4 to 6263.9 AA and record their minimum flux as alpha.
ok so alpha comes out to 14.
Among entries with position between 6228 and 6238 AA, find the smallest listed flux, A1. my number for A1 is 12.38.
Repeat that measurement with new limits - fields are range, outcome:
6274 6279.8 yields 15.1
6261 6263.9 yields 14.91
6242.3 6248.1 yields 13.57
